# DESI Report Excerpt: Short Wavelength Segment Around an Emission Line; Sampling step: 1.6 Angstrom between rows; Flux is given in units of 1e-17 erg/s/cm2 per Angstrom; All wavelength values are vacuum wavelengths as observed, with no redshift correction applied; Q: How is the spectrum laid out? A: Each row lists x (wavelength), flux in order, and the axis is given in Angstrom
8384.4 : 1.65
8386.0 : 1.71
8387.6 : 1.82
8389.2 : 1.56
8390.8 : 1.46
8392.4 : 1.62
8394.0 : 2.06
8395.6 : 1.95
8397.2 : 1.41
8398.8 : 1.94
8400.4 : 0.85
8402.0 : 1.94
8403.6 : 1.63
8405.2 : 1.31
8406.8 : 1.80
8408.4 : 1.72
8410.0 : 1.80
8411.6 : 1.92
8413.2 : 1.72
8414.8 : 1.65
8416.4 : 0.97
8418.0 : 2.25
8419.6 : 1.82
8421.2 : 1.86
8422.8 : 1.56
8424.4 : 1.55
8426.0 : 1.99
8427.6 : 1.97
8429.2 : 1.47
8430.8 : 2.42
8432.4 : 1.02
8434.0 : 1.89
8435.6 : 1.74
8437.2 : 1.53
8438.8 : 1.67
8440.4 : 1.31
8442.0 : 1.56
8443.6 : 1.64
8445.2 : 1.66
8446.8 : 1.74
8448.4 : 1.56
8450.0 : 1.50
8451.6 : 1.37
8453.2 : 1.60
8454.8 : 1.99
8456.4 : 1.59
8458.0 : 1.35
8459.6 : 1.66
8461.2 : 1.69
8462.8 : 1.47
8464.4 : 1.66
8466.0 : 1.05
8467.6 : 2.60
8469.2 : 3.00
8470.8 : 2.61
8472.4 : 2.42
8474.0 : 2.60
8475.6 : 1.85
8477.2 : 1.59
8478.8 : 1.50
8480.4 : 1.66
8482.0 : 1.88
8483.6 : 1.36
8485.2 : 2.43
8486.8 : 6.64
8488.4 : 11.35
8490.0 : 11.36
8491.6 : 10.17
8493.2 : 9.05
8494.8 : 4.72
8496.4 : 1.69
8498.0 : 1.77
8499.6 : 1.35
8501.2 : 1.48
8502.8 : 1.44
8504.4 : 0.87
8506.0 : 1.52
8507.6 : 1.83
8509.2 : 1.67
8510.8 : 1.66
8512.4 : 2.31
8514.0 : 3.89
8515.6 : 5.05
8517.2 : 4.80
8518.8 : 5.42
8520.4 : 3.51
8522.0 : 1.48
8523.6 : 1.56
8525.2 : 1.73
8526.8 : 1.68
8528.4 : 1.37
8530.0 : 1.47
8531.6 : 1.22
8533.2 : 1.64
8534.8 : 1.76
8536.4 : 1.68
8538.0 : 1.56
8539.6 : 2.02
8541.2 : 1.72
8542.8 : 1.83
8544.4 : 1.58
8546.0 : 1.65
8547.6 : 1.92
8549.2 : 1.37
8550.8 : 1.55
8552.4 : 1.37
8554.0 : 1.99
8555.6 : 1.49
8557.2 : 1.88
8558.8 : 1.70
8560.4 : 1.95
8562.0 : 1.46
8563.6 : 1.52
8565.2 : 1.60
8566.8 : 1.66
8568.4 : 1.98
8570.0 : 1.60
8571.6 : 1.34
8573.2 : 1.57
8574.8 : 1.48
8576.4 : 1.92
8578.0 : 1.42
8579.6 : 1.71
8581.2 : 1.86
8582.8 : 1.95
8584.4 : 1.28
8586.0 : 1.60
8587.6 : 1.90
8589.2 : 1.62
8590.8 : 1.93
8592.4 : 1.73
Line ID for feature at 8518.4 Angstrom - [N II] 6583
